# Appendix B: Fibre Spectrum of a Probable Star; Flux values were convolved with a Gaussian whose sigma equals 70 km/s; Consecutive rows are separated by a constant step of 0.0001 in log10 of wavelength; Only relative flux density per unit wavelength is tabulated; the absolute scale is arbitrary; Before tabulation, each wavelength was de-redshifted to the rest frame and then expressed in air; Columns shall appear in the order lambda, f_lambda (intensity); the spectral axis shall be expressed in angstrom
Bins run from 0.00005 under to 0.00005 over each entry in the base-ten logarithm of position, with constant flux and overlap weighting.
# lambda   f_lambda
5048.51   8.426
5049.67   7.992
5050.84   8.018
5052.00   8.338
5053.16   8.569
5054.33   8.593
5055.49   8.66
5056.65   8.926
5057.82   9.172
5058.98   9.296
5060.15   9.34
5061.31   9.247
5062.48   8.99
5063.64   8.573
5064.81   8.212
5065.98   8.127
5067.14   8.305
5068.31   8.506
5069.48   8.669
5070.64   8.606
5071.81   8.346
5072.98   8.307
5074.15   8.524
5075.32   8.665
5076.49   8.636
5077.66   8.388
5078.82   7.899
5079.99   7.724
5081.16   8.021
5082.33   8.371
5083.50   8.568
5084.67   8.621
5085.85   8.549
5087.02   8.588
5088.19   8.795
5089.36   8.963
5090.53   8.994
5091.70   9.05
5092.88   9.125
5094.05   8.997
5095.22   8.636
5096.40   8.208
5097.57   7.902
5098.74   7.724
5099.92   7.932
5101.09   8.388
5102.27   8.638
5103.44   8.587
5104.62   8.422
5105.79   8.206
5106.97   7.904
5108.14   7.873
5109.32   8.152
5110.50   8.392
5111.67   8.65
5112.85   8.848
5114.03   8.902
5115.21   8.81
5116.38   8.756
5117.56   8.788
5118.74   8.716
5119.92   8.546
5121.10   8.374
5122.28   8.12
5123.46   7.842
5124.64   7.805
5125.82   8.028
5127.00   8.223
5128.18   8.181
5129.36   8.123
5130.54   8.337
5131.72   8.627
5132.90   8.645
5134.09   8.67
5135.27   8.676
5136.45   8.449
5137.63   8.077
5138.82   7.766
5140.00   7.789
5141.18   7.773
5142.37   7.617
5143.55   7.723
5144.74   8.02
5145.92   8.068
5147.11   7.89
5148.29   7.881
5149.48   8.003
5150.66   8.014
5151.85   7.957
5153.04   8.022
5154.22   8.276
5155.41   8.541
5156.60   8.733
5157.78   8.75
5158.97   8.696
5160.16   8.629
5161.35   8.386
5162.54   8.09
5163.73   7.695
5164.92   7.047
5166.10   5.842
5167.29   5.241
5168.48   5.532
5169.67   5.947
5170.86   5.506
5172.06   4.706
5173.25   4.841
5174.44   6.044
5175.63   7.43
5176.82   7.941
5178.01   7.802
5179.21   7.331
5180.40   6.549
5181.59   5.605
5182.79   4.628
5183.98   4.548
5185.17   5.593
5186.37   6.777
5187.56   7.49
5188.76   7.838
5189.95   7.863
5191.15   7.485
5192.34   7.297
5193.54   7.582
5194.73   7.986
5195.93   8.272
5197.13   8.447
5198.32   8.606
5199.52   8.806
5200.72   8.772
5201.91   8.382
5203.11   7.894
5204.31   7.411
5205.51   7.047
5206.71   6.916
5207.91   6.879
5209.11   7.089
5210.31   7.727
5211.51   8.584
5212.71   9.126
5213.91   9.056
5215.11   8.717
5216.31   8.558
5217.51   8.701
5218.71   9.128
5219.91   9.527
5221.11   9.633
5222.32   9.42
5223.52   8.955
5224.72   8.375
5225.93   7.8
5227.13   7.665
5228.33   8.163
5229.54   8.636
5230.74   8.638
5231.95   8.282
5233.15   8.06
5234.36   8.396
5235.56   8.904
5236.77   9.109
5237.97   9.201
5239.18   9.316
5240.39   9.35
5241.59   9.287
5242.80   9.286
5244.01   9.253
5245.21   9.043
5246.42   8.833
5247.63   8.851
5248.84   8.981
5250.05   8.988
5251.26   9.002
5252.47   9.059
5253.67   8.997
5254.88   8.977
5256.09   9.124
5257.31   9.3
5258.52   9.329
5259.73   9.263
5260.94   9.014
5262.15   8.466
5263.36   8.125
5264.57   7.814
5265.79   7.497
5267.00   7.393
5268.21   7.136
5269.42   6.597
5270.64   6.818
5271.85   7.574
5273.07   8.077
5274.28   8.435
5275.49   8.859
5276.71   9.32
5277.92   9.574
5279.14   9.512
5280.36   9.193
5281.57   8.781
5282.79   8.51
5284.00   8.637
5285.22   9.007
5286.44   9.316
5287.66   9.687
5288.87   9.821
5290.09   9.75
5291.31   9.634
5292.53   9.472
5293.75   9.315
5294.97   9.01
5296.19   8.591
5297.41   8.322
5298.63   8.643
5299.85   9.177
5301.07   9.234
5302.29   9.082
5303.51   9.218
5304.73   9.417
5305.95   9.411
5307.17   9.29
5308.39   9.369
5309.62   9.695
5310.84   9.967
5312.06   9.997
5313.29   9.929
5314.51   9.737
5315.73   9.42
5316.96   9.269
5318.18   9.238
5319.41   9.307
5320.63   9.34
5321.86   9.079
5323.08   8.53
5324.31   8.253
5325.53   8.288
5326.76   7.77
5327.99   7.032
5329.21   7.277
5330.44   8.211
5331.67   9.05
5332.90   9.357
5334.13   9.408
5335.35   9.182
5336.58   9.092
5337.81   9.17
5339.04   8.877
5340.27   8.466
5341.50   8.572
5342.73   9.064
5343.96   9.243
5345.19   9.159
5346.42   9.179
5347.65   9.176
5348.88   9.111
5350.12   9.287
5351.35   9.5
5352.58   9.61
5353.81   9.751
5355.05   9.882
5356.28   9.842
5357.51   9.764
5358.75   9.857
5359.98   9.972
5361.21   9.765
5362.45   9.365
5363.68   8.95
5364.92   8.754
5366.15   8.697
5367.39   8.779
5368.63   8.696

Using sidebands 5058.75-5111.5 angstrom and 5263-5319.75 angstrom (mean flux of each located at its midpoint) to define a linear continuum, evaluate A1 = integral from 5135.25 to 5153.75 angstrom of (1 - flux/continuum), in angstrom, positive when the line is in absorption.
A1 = 1.4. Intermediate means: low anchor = 8.48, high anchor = 8.92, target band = 7.96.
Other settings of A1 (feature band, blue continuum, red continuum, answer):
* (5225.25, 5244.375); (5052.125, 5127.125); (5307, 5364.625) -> 0.4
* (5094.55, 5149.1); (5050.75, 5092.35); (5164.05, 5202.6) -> -3.0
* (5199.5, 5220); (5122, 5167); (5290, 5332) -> 0.6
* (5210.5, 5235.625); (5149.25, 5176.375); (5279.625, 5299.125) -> -1.7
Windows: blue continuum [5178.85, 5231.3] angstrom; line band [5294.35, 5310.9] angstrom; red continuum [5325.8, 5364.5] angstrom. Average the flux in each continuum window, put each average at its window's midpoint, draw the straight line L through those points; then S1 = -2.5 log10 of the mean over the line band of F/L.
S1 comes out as -0.05 mag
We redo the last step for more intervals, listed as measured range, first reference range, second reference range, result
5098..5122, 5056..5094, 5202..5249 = 0.02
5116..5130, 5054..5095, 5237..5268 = 0.05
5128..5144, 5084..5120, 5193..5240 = 0.04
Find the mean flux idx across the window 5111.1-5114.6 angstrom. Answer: 8.79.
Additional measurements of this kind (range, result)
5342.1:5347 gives 9.16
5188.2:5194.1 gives 7.61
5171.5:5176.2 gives 5.76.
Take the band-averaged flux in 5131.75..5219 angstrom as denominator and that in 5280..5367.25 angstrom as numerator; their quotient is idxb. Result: 1.2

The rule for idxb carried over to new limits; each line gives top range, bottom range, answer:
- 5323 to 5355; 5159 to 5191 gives 1.34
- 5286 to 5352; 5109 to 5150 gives 1.10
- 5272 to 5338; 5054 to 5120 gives 1.06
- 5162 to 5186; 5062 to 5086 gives 0.74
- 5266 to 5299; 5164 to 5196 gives 1.33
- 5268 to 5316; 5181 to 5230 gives 1.15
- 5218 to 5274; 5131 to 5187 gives 1.18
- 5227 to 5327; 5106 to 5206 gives 1.15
